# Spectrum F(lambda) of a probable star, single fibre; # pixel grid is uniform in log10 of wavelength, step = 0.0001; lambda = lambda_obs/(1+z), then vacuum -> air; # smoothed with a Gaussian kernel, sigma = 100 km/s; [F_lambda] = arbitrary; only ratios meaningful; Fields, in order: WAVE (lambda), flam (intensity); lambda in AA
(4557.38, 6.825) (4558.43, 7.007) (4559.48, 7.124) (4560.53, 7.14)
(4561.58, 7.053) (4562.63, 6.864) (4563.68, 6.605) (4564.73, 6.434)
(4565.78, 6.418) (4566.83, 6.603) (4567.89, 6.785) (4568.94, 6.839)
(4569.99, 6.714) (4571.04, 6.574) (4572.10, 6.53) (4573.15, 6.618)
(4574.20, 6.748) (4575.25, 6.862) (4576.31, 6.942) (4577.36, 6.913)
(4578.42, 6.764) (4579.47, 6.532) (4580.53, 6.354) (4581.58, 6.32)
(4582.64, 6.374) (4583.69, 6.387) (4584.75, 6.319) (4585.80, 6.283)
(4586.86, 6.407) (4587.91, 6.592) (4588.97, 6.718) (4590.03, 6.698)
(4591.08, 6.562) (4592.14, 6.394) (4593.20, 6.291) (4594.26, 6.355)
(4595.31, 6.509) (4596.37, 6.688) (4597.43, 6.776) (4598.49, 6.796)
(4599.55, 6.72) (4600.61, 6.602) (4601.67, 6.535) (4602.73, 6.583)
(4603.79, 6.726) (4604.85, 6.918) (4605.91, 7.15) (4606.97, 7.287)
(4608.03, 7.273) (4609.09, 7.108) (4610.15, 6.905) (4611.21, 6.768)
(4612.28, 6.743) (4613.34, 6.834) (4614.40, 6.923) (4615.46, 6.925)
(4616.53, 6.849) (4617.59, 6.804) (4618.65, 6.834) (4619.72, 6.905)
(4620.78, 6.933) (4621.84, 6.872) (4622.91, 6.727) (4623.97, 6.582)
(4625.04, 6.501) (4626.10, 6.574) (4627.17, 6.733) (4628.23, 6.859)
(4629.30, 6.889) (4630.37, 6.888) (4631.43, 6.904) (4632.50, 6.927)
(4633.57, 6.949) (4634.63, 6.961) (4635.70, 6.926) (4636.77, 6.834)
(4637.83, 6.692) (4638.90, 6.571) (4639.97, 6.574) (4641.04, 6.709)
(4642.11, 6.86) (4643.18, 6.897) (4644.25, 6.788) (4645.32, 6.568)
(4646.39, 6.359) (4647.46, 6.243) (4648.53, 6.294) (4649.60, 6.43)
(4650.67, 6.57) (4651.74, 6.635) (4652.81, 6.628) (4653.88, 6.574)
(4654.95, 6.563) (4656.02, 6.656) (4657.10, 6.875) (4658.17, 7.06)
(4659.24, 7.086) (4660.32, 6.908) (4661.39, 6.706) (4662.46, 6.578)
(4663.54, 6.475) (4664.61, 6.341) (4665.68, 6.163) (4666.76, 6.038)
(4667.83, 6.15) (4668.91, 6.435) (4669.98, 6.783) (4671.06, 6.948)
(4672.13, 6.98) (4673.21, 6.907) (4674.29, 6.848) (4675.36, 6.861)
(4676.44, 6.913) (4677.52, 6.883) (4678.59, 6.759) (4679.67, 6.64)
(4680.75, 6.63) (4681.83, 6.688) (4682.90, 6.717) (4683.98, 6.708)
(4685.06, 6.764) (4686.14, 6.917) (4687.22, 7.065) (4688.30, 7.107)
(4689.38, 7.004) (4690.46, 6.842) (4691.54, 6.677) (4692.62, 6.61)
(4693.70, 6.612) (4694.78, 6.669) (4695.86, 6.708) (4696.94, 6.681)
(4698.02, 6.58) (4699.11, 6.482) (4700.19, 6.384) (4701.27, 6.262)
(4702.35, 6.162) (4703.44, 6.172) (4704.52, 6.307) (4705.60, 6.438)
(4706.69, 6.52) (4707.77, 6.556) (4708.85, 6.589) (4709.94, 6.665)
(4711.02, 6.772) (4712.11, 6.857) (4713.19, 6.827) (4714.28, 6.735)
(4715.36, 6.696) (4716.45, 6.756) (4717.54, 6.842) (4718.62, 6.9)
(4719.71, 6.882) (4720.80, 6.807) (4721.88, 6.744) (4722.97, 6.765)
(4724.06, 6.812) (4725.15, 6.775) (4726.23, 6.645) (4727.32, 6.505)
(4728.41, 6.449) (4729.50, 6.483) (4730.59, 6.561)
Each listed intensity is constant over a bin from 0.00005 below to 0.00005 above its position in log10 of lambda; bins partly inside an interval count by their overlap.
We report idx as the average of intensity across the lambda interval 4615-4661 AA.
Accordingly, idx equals 6.74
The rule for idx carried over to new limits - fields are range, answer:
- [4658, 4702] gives 6.69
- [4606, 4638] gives 6.87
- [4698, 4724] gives 6.62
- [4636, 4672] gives 6.61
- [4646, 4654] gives 6.47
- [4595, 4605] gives 6.68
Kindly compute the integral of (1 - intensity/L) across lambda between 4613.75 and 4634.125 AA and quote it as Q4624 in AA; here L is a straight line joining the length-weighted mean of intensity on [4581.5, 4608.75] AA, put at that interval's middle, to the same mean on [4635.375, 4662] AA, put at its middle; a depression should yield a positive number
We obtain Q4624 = -0.50 AA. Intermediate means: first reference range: 6.63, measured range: 6.82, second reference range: 6.68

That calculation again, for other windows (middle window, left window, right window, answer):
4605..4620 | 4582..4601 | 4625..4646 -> -0.7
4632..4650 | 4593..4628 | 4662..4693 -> 0.2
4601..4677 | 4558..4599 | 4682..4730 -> -1.0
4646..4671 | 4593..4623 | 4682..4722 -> 0.7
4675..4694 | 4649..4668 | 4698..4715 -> -0.7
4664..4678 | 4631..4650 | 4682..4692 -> 0.4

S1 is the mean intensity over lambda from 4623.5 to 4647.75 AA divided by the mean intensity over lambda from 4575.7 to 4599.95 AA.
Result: 1.03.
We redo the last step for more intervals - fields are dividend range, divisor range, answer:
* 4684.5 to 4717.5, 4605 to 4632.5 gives 0.97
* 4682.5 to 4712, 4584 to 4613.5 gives 0.99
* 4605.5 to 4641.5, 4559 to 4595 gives 1.03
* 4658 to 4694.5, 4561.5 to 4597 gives 1.02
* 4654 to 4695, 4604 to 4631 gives 0.98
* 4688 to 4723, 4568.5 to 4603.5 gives 1.01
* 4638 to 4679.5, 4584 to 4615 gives 0.99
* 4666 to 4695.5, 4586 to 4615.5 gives 1.00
